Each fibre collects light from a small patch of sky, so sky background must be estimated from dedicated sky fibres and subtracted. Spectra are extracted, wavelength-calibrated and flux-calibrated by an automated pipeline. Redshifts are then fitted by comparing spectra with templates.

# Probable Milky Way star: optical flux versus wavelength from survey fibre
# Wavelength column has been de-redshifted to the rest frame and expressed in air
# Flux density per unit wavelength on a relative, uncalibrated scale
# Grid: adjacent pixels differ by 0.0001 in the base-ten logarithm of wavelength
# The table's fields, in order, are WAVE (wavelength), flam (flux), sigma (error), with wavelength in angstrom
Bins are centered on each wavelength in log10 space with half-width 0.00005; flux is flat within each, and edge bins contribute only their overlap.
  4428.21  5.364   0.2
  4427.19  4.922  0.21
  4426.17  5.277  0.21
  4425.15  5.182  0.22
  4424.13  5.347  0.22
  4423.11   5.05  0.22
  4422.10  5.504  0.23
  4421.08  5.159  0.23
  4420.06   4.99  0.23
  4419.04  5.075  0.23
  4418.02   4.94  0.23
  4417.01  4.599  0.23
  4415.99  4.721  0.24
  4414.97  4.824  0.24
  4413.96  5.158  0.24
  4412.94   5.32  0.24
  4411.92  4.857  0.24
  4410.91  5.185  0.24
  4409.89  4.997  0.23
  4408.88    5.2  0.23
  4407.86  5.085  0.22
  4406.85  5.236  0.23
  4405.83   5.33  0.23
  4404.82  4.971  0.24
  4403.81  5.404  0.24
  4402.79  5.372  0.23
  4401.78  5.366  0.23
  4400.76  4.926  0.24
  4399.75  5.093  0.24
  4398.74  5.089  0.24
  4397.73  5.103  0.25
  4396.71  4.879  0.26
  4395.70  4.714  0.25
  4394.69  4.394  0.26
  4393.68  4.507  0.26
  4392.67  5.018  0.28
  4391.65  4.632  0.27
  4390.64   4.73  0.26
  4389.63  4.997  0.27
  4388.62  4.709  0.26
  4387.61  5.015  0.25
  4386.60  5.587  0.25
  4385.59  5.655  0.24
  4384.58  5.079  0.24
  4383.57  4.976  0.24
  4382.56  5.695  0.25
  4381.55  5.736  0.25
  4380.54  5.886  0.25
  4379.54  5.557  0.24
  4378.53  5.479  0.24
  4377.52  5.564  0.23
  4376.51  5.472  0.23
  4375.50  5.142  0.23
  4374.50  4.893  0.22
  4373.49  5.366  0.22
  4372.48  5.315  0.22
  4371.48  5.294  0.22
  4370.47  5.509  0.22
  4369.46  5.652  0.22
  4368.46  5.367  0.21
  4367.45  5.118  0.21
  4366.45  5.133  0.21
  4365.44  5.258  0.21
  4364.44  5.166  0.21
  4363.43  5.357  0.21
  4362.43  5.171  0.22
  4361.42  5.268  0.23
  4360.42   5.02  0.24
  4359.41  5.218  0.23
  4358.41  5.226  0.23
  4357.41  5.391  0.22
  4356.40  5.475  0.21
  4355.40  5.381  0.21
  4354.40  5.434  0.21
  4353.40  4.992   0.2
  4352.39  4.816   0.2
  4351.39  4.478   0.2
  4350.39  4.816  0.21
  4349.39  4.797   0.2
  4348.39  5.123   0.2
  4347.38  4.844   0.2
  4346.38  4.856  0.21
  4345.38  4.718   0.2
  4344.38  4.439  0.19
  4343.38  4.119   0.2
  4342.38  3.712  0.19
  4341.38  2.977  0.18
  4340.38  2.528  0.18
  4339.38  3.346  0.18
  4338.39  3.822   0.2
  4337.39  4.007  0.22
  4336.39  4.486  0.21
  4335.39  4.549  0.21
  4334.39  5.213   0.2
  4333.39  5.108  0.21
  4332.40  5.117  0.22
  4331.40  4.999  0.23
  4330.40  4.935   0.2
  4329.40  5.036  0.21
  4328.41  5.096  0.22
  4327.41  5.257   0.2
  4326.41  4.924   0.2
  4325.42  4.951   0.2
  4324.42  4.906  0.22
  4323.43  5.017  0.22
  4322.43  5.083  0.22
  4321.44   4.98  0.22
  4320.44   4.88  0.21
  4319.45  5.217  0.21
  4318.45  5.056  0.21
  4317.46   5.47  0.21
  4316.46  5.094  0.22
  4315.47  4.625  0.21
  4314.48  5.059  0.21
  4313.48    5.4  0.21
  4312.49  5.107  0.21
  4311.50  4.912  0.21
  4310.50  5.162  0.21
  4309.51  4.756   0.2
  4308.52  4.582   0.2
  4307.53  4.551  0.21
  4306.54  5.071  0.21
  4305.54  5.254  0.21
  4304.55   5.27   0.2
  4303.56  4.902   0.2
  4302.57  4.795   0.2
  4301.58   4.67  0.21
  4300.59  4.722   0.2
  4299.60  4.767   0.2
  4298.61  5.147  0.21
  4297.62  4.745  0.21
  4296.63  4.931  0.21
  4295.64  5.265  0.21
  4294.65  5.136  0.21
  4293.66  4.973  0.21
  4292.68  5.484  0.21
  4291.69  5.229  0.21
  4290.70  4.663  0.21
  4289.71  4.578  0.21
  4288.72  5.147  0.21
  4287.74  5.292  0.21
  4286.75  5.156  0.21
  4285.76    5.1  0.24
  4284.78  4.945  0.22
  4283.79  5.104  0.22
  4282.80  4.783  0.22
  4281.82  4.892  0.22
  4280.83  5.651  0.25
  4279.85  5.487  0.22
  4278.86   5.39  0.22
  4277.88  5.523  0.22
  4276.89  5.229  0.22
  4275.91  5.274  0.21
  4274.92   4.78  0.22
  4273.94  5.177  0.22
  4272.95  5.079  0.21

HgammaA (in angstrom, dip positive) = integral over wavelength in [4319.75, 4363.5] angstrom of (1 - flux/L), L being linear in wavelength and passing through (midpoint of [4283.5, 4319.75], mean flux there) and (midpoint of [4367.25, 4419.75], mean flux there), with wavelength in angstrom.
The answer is 2.6 angstrom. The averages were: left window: 5.01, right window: 5.15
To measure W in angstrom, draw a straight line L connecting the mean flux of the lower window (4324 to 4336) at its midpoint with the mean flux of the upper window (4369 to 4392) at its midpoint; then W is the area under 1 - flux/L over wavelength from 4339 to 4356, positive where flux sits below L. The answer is 2.2 angstrom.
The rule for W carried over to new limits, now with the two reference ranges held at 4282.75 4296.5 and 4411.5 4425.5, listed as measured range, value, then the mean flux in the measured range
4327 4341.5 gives 1.7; 4.46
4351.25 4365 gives -0.4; 5.19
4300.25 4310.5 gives 0.4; 4.88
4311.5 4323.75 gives 0.0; 5.08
